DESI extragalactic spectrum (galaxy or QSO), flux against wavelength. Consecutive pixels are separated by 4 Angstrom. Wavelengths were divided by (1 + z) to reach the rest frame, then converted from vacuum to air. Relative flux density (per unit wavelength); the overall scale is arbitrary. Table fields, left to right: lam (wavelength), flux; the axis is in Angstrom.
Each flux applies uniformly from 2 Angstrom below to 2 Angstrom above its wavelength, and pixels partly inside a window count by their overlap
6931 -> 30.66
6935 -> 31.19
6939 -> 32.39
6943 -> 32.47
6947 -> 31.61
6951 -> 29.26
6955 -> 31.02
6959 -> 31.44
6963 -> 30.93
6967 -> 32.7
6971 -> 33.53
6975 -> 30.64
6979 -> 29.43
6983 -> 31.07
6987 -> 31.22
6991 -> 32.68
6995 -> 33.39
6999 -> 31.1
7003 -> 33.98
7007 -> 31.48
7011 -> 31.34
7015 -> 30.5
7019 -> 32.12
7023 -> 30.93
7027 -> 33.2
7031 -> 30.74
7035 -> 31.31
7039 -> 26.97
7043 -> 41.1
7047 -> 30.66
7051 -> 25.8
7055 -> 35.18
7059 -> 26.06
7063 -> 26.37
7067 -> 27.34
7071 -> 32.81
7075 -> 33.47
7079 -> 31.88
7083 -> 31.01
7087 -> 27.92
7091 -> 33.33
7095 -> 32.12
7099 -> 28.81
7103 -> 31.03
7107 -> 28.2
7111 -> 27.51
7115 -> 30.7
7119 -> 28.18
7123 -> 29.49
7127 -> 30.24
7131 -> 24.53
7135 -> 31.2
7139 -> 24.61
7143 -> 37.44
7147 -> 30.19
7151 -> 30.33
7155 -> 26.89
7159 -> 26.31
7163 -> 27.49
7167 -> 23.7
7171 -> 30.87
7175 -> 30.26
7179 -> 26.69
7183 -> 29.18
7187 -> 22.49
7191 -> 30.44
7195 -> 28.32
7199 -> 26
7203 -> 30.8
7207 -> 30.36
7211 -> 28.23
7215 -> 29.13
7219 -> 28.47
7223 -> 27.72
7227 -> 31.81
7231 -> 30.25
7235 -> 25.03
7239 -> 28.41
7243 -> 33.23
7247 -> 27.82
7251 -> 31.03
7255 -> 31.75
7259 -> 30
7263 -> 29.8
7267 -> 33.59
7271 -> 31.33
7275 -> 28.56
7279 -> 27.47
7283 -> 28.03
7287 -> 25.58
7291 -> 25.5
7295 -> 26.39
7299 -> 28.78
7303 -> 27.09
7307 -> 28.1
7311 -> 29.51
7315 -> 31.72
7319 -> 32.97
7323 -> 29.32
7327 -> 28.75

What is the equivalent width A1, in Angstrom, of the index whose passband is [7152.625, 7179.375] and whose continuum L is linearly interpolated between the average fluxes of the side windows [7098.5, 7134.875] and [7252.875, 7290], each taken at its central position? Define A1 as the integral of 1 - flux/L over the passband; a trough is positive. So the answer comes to 1.4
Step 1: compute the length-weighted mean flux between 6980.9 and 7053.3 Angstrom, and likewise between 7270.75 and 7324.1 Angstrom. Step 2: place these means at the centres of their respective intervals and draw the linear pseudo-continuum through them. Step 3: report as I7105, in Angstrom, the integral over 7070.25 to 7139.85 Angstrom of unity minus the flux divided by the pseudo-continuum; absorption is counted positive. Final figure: 1.83 Angstrom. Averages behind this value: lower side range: 31.7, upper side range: 28.5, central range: 29.9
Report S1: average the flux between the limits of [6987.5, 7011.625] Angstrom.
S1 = 32.3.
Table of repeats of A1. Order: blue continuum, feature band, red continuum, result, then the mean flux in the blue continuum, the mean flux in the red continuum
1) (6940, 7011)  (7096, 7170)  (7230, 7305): 3.40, 31.6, 28.9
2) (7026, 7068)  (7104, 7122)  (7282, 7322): 0.65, 30.4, 28.4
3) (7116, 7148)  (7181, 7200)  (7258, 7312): 1.15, 29.5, 28.5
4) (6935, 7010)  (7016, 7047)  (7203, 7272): -0.89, 31.7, 29.9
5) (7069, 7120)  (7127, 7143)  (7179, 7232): 0.70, 30.6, 28.6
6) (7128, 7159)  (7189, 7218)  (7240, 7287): 0.54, 29.1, 30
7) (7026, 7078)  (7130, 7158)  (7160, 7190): -1.17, 30.8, 27.3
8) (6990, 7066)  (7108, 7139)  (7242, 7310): 1.88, 31.2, 29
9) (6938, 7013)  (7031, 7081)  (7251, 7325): 0.47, 31.7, 29.2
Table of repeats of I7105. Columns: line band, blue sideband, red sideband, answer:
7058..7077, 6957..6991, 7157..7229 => 0.4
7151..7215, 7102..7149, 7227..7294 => 3.0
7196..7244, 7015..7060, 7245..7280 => 2.2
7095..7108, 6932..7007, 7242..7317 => 0.3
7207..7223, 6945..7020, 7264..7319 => 0.4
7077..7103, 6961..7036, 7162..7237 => -0.6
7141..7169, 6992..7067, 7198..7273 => 1.3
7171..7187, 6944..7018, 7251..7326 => 1.0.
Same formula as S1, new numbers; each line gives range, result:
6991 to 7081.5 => 31.3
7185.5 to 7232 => 28.7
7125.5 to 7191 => 28.3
